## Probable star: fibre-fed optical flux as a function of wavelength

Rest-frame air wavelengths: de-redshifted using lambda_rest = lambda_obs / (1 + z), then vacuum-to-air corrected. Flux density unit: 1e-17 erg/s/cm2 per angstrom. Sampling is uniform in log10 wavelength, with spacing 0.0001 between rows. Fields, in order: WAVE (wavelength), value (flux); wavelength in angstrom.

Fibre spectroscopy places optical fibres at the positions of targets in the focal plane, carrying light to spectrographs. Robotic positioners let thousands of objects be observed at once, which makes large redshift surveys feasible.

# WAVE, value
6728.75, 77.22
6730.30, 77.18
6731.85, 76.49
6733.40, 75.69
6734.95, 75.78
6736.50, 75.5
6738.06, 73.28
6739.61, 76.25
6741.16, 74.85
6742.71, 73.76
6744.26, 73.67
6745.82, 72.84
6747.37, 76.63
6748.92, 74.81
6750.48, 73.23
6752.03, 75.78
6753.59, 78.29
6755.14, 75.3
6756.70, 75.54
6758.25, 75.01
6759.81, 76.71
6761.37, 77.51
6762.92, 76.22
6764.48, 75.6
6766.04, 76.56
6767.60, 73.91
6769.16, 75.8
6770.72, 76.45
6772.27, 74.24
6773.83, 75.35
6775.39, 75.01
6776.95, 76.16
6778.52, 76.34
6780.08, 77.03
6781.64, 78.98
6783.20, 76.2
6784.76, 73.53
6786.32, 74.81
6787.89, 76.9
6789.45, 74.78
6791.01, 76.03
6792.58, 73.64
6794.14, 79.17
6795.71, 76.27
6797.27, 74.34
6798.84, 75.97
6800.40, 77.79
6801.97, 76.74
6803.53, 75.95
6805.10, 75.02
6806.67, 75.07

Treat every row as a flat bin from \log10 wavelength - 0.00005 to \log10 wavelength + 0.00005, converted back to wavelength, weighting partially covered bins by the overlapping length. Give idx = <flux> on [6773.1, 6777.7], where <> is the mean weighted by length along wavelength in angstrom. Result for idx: 75.5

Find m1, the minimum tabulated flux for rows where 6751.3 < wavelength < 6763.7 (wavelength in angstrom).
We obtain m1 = 75.01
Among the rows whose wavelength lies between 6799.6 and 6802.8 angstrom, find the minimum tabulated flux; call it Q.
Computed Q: 76.74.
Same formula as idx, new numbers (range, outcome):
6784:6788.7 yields 75.1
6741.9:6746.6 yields 73.5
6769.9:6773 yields 75.6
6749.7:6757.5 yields 75.7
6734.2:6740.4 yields 75.2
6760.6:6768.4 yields 75.9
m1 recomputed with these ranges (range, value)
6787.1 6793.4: 73.64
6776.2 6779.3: 76.16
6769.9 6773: 74.24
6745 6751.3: 72.84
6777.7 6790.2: 73.53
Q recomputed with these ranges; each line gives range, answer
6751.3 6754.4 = 75.78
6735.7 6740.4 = 73.28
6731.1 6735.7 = 75.69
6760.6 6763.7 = 76.22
